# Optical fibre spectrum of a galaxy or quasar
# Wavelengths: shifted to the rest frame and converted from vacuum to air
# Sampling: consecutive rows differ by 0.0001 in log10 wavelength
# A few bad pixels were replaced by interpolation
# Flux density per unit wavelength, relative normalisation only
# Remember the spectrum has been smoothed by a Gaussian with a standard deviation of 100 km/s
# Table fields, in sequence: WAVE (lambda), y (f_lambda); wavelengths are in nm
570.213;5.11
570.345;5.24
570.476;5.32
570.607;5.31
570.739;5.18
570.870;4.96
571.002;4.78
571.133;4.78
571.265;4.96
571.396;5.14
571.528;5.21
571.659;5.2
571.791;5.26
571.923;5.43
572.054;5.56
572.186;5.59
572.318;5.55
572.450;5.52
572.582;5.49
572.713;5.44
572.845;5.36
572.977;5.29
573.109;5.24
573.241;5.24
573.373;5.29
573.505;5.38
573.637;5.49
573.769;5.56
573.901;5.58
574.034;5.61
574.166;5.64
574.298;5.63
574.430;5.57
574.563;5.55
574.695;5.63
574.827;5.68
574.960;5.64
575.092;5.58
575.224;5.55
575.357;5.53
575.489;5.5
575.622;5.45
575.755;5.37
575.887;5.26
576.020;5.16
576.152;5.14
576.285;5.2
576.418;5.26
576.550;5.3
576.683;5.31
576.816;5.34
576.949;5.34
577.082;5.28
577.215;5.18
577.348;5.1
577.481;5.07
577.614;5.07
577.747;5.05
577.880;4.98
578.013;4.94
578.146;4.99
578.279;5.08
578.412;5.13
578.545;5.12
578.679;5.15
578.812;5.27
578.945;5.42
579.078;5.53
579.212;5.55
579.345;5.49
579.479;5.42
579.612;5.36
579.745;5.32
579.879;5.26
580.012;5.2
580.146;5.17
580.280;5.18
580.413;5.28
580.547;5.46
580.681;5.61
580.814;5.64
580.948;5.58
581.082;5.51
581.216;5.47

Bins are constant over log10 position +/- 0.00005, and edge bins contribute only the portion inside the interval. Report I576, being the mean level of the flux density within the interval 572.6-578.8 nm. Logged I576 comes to 5.33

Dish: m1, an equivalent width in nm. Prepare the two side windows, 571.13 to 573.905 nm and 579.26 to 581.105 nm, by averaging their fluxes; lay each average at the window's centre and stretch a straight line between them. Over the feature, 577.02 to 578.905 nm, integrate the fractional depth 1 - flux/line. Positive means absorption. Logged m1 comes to 0.096 nm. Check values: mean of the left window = 5.35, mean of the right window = 5.39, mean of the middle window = 5.11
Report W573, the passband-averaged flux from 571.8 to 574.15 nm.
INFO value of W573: 5.45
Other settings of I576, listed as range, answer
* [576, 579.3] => 5.2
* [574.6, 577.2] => 5.39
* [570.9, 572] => 5.1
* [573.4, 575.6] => 5.56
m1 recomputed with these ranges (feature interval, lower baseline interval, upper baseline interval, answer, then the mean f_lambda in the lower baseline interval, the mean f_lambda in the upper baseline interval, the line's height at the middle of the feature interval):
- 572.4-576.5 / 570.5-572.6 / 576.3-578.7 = -0.20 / 5.24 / 5.15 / 5.2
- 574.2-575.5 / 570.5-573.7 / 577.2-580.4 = -0.08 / 5.28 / 5.21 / 5.25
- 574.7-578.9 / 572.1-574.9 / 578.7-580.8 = 0.13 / 5.49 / 5.37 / 5.43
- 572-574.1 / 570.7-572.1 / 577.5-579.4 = -0.12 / 5.13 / 5.19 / 5.14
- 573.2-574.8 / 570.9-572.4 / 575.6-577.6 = -0.09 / 5.22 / 5.24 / 5.23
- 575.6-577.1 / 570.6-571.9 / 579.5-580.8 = -0.02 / 5.08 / 5.34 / 5.23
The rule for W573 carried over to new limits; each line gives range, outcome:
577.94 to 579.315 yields 5.23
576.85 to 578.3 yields 5.1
